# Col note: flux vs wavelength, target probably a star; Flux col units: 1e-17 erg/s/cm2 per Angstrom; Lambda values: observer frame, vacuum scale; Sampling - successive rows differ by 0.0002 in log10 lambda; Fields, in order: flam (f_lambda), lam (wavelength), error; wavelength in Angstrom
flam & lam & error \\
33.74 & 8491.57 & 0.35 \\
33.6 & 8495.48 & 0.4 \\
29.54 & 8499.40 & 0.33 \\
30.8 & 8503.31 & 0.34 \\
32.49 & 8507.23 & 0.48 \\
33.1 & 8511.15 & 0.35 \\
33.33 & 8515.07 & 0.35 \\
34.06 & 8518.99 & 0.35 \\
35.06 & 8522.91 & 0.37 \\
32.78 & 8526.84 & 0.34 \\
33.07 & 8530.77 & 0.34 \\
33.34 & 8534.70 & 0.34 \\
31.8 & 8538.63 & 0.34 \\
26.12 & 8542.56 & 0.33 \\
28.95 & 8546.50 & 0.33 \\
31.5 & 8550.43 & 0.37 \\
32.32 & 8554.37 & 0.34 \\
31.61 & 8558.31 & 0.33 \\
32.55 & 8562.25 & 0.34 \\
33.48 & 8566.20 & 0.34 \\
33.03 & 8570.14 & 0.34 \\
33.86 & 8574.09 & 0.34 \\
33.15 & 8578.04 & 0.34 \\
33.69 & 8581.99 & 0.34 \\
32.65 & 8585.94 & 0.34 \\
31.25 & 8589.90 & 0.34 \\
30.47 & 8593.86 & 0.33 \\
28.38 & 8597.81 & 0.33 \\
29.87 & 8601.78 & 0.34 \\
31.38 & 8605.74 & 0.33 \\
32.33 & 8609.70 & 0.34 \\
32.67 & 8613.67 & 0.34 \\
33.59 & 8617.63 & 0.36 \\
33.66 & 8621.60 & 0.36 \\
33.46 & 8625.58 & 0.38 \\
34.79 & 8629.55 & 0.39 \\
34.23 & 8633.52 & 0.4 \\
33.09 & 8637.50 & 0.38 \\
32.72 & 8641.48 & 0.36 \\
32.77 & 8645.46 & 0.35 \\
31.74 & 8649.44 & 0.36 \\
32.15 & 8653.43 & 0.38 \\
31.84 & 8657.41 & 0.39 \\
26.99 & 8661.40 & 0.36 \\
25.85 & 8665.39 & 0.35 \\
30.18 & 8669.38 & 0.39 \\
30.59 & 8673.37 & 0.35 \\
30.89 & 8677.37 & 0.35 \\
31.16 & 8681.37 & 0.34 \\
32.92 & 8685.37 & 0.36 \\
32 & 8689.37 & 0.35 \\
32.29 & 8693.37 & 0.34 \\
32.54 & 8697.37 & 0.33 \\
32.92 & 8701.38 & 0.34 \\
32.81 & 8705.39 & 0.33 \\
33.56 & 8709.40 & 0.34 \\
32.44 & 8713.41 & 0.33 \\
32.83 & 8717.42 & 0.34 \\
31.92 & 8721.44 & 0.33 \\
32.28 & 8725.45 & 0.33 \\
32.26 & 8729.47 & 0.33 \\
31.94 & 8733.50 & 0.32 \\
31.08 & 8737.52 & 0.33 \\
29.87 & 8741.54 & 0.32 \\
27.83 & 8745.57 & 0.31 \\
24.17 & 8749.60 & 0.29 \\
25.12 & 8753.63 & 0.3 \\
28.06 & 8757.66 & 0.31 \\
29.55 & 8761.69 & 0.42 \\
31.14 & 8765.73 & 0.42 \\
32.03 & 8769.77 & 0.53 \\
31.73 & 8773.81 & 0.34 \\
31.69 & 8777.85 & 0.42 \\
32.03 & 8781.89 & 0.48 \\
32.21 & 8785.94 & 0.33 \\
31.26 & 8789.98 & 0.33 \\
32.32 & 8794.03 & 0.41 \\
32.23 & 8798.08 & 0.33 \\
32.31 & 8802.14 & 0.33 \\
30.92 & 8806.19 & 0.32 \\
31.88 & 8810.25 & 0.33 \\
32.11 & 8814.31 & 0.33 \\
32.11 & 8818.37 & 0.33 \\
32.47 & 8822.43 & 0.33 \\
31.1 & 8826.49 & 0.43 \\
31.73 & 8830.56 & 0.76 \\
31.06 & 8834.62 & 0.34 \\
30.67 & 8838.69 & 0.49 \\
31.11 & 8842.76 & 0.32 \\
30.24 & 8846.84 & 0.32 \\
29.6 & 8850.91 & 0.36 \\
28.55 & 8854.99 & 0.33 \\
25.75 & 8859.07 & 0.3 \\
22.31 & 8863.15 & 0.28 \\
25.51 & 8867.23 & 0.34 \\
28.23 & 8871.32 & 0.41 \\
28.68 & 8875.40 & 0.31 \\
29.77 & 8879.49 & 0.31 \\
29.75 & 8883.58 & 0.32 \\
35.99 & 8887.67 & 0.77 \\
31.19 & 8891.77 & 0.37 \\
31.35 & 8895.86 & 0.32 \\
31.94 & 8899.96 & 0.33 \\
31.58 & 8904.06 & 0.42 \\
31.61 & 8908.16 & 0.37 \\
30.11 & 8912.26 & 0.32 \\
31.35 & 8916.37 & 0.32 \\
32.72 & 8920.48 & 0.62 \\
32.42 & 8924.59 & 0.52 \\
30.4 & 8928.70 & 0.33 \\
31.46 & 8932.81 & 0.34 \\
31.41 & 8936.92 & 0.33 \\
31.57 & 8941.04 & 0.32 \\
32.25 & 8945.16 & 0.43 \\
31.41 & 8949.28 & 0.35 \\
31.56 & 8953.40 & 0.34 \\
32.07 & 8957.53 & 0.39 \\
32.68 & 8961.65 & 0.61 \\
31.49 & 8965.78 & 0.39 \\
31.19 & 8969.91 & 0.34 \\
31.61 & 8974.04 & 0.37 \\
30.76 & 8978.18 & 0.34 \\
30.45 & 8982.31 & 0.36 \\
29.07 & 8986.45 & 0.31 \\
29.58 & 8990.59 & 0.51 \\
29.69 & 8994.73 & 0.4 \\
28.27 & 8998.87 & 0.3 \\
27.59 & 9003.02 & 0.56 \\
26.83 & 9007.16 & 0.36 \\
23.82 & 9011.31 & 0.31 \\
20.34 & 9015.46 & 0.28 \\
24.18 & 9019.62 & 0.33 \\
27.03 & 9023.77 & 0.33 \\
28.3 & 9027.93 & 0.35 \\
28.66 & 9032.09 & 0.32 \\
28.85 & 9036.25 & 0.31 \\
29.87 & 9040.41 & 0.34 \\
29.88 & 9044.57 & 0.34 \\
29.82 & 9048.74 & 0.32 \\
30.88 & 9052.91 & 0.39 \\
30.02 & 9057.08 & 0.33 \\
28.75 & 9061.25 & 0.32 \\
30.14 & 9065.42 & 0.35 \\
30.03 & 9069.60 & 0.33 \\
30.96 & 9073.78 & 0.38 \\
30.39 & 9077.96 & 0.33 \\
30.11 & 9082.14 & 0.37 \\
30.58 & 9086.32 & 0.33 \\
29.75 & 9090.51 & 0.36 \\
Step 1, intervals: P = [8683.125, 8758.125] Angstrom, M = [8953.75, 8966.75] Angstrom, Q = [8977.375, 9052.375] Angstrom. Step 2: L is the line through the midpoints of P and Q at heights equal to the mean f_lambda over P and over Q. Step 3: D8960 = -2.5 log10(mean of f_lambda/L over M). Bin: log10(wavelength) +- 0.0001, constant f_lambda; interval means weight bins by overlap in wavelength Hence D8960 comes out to -0.126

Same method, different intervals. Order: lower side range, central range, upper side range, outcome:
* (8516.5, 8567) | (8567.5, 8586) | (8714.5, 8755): -0.06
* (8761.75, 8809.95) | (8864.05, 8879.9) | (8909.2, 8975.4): 0.15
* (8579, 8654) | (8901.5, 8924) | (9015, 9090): -0.05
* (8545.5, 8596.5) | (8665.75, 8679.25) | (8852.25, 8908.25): 0.05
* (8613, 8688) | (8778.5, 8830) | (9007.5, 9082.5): -0.05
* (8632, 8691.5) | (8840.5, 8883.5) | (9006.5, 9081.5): 0.06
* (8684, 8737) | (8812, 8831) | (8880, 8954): 0.00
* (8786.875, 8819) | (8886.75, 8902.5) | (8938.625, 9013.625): -0.05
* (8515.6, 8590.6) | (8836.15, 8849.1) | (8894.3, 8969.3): 0.04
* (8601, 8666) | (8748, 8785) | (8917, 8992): 0.08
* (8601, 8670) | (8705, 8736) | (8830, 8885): -0.06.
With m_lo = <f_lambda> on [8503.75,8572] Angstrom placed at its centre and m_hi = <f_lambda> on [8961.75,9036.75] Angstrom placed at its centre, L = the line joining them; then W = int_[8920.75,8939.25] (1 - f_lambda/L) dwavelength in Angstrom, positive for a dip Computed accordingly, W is -1.7 Angstrom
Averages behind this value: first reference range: 32.2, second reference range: 28.3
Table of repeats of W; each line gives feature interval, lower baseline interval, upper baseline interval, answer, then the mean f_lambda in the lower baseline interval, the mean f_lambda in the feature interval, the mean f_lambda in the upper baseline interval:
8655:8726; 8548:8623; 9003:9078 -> -0.47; 32.2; 31.4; 28.2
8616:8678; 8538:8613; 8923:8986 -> -0.57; 31.5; 31.8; 31.4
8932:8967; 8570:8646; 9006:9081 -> -3.07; 32.5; 31.8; 28.3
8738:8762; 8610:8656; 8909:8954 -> 3.68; 33.1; 27.5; 31.5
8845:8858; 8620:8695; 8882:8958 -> 1.04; 31.7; 29.2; 31.7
